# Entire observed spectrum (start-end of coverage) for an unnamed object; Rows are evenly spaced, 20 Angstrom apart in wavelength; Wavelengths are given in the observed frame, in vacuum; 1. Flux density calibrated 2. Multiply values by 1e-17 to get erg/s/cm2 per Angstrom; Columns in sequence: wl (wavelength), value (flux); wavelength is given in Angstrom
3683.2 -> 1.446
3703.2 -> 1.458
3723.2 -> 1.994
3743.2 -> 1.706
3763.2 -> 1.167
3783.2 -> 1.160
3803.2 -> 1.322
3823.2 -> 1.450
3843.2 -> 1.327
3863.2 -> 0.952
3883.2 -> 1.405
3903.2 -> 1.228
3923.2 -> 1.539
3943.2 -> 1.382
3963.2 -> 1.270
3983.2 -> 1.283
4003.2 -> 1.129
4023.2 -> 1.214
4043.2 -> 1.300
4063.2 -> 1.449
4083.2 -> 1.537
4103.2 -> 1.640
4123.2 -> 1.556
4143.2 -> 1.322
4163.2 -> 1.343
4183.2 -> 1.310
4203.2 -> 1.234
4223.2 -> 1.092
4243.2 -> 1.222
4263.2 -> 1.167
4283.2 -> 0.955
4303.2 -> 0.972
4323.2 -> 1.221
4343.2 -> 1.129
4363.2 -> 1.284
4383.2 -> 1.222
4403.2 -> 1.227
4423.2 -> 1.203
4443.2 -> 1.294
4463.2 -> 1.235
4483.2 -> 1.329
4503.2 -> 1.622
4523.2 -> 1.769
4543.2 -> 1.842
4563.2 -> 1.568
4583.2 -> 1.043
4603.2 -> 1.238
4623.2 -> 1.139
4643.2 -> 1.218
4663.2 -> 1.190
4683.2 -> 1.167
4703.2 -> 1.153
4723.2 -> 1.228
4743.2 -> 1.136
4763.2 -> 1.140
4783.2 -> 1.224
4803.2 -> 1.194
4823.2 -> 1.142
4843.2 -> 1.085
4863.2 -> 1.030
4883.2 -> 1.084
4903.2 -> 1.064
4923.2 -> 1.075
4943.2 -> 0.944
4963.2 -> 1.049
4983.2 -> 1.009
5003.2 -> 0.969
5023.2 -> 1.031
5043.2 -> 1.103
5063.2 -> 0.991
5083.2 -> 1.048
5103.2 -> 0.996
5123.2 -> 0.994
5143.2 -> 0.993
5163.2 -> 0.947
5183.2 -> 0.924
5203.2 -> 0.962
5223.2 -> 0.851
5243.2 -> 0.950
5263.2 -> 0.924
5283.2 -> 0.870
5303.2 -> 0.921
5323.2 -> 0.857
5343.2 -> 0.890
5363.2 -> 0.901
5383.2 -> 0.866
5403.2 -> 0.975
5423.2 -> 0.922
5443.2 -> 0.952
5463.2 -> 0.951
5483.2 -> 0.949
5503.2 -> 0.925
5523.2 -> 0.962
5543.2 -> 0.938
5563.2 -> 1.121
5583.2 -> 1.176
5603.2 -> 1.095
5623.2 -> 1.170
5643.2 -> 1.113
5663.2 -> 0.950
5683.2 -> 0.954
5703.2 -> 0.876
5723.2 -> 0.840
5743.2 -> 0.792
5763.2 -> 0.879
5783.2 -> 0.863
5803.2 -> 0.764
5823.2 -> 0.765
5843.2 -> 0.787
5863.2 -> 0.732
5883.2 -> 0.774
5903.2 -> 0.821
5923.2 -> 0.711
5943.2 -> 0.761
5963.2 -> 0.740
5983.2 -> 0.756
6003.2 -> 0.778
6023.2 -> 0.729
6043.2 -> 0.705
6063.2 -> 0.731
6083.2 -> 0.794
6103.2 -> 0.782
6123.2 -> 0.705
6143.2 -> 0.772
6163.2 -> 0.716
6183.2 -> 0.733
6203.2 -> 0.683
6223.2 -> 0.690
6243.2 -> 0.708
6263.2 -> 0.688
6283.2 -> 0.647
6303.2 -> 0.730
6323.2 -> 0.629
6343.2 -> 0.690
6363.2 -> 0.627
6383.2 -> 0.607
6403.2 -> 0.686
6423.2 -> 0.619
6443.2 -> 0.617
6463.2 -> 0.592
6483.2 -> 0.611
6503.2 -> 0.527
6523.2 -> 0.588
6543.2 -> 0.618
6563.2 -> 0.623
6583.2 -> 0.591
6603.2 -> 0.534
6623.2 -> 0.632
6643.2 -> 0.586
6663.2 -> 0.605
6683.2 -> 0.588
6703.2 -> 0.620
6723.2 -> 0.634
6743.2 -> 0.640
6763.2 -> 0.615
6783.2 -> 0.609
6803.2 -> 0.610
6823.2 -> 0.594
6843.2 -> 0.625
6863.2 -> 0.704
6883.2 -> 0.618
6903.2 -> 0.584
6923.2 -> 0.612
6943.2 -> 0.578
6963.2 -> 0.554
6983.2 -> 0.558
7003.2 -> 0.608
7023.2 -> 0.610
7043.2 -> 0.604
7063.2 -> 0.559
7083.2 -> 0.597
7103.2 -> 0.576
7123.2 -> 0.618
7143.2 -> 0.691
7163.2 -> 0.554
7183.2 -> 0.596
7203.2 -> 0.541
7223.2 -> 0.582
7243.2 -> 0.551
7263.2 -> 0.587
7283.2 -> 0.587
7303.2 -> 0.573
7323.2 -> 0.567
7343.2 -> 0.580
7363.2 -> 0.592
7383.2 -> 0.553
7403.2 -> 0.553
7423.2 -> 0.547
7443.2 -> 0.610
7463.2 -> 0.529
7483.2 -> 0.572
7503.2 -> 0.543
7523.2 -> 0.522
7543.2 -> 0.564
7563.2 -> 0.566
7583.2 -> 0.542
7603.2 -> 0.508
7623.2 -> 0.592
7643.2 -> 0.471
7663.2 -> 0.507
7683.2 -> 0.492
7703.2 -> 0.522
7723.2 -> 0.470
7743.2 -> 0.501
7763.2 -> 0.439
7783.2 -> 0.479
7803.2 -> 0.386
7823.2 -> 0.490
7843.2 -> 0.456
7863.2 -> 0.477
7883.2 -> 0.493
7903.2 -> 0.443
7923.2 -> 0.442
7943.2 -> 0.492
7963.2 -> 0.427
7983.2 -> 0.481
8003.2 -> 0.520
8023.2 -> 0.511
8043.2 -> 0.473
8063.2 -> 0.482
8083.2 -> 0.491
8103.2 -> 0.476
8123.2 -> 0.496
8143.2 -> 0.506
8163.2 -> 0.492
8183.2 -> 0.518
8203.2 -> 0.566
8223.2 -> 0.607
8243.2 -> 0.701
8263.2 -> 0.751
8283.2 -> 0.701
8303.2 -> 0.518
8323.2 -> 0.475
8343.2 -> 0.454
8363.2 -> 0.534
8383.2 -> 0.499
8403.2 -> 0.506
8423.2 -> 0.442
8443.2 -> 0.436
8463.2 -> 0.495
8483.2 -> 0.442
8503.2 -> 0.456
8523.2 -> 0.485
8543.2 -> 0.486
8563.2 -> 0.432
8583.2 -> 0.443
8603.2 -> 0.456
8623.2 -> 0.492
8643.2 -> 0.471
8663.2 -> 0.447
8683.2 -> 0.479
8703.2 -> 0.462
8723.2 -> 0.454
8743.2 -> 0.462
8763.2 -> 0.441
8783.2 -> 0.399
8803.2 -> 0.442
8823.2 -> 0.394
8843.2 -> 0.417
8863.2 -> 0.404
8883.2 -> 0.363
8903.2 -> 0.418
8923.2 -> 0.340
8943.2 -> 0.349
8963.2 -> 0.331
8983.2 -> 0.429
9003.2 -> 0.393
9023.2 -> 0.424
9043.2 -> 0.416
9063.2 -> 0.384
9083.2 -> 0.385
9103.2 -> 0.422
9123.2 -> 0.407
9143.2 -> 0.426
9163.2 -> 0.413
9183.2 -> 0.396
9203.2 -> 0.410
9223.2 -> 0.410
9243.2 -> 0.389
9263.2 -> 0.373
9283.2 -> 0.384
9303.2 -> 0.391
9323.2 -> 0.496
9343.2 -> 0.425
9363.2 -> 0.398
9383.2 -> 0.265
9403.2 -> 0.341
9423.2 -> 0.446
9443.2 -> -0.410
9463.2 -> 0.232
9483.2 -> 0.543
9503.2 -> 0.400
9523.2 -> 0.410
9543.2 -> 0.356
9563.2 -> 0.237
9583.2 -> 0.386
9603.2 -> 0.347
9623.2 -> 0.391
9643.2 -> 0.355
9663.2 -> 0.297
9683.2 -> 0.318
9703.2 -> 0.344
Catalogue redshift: 1.946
